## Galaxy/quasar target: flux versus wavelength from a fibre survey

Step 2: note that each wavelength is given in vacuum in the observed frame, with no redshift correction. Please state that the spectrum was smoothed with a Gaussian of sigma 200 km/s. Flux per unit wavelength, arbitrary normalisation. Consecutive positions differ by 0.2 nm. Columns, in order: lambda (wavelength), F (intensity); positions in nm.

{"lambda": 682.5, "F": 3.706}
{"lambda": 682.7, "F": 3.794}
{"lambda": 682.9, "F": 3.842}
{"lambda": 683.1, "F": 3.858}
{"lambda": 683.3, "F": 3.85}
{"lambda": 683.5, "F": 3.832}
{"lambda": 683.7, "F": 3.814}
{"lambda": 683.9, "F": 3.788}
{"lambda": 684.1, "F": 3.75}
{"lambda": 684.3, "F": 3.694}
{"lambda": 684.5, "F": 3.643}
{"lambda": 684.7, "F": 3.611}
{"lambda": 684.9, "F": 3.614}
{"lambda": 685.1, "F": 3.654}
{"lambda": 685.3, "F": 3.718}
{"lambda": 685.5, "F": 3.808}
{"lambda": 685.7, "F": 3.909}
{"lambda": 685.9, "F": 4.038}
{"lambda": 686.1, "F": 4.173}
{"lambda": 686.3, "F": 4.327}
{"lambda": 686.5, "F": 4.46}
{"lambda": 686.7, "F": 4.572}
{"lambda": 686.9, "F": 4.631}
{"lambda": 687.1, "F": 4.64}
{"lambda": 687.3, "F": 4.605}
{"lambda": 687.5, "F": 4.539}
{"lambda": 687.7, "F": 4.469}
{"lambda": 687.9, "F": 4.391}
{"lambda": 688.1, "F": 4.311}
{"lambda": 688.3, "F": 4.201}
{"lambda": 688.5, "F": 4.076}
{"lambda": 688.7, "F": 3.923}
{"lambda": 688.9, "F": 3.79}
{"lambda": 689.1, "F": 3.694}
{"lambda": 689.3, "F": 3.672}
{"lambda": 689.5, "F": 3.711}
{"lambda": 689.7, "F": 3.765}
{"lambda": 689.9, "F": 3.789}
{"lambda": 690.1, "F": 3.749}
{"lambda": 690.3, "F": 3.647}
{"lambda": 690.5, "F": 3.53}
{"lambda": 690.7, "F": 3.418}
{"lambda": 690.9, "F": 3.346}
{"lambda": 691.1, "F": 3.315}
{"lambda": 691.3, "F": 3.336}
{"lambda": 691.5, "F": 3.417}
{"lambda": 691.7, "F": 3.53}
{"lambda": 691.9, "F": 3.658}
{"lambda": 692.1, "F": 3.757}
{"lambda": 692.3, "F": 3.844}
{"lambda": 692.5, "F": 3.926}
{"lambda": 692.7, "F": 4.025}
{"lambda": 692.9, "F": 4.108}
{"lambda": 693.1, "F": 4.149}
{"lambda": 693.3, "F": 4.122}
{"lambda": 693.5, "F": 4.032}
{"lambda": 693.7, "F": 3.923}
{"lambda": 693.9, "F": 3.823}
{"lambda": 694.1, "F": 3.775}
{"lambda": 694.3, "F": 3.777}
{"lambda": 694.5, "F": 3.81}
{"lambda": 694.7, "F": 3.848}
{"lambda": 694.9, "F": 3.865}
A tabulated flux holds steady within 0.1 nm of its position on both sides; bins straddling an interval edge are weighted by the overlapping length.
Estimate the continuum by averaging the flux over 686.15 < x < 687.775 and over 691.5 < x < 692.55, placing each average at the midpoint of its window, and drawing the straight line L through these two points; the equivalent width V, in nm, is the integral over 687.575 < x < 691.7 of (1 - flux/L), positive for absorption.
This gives 0.32 nm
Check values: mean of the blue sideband 4.52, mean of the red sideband 3.7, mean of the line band 3.78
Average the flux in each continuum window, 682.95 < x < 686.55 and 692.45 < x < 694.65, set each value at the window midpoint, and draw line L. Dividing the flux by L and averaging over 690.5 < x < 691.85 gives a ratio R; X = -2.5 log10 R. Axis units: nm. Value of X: 0.15 mag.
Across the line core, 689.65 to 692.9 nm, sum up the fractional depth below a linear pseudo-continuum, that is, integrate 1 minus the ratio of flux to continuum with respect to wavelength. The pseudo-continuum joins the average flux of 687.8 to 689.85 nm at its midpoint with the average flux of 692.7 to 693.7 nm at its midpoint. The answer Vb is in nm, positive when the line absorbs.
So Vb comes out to 0.31 nm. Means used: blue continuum 3.95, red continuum 4.08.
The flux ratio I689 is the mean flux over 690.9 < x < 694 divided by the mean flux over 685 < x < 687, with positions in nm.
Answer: 0.9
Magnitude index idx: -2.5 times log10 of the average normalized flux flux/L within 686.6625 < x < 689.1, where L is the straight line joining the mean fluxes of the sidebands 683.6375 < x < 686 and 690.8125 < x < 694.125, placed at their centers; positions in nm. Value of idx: -0.149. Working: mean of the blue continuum 3.75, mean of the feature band 4.31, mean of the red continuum 3.77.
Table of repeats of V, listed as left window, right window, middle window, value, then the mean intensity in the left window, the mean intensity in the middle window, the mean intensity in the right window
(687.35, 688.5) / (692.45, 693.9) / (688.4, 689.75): 0.15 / 4.37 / 3.81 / 4.03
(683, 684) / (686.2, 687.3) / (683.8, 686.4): 0.22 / 3.83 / 3.83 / 4.53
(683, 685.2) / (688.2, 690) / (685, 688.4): -0.42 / 3.74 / 4.26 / 3.85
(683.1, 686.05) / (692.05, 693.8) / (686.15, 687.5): -0.24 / 3.78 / 4.53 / 3.99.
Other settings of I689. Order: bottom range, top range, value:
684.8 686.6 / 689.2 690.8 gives 0.92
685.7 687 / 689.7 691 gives 0.83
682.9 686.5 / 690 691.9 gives 0.91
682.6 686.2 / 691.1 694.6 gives 1.00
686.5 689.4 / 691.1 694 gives 0.90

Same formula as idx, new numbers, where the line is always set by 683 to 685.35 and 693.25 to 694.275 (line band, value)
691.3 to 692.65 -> 0.06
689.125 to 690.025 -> 0.03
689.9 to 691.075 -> 0.09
